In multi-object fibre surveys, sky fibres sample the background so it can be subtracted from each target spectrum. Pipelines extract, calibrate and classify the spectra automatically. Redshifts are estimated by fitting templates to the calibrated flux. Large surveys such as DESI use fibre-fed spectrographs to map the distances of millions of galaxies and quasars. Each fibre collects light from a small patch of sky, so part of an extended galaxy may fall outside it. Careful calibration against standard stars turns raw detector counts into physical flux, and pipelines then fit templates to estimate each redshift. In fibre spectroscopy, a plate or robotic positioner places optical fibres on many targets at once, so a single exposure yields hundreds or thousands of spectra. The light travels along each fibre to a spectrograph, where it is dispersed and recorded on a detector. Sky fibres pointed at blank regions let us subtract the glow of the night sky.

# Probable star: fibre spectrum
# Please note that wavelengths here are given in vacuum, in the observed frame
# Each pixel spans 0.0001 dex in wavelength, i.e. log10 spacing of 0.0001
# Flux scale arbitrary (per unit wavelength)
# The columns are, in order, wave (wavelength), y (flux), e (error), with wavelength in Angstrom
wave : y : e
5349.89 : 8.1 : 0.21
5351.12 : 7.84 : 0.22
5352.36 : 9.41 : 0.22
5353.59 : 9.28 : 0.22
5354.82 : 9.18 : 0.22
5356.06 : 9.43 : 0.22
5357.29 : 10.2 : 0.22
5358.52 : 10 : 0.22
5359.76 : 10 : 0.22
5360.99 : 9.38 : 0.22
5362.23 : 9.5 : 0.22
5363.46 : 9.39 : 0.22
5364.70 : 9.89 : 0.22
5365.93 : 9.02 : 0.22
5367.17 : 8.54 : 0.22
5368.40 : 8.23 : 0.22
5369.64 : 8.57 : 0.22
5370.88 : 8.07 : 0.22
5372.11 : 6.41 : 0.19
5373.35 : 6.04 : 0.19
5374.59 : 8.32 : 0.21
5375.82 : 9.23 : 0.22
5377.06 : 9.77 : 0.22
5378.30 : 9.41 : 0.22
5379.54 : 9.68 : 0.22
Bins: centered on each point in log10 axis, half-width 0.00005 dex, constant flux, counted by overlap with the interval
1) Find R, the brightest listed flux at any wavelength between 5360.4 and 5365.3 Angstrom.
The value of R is 9.89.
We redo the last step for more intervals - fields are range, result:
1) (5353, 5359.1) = 10.2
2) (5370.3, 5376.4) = 9.23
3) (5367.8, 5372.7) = 8.57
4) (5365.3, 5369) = 9.02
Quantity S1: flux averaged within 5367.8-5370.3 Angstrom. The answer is 8.37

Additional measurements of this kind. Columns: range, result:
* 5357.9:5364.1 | 9.65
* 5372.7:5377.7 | 8.33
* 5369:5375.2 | 7.48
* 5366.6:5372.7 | 7.97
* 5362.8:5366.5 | 9.45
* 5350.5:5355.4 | 8.92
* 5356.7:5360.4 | 10.1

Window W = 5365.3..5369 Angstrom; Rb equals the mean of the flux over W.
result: 8.62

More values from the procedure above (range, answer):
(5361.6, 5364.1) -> 9.43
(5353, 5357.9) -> 9.52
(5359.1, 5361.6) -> 9.69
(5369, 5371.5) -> 8.31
